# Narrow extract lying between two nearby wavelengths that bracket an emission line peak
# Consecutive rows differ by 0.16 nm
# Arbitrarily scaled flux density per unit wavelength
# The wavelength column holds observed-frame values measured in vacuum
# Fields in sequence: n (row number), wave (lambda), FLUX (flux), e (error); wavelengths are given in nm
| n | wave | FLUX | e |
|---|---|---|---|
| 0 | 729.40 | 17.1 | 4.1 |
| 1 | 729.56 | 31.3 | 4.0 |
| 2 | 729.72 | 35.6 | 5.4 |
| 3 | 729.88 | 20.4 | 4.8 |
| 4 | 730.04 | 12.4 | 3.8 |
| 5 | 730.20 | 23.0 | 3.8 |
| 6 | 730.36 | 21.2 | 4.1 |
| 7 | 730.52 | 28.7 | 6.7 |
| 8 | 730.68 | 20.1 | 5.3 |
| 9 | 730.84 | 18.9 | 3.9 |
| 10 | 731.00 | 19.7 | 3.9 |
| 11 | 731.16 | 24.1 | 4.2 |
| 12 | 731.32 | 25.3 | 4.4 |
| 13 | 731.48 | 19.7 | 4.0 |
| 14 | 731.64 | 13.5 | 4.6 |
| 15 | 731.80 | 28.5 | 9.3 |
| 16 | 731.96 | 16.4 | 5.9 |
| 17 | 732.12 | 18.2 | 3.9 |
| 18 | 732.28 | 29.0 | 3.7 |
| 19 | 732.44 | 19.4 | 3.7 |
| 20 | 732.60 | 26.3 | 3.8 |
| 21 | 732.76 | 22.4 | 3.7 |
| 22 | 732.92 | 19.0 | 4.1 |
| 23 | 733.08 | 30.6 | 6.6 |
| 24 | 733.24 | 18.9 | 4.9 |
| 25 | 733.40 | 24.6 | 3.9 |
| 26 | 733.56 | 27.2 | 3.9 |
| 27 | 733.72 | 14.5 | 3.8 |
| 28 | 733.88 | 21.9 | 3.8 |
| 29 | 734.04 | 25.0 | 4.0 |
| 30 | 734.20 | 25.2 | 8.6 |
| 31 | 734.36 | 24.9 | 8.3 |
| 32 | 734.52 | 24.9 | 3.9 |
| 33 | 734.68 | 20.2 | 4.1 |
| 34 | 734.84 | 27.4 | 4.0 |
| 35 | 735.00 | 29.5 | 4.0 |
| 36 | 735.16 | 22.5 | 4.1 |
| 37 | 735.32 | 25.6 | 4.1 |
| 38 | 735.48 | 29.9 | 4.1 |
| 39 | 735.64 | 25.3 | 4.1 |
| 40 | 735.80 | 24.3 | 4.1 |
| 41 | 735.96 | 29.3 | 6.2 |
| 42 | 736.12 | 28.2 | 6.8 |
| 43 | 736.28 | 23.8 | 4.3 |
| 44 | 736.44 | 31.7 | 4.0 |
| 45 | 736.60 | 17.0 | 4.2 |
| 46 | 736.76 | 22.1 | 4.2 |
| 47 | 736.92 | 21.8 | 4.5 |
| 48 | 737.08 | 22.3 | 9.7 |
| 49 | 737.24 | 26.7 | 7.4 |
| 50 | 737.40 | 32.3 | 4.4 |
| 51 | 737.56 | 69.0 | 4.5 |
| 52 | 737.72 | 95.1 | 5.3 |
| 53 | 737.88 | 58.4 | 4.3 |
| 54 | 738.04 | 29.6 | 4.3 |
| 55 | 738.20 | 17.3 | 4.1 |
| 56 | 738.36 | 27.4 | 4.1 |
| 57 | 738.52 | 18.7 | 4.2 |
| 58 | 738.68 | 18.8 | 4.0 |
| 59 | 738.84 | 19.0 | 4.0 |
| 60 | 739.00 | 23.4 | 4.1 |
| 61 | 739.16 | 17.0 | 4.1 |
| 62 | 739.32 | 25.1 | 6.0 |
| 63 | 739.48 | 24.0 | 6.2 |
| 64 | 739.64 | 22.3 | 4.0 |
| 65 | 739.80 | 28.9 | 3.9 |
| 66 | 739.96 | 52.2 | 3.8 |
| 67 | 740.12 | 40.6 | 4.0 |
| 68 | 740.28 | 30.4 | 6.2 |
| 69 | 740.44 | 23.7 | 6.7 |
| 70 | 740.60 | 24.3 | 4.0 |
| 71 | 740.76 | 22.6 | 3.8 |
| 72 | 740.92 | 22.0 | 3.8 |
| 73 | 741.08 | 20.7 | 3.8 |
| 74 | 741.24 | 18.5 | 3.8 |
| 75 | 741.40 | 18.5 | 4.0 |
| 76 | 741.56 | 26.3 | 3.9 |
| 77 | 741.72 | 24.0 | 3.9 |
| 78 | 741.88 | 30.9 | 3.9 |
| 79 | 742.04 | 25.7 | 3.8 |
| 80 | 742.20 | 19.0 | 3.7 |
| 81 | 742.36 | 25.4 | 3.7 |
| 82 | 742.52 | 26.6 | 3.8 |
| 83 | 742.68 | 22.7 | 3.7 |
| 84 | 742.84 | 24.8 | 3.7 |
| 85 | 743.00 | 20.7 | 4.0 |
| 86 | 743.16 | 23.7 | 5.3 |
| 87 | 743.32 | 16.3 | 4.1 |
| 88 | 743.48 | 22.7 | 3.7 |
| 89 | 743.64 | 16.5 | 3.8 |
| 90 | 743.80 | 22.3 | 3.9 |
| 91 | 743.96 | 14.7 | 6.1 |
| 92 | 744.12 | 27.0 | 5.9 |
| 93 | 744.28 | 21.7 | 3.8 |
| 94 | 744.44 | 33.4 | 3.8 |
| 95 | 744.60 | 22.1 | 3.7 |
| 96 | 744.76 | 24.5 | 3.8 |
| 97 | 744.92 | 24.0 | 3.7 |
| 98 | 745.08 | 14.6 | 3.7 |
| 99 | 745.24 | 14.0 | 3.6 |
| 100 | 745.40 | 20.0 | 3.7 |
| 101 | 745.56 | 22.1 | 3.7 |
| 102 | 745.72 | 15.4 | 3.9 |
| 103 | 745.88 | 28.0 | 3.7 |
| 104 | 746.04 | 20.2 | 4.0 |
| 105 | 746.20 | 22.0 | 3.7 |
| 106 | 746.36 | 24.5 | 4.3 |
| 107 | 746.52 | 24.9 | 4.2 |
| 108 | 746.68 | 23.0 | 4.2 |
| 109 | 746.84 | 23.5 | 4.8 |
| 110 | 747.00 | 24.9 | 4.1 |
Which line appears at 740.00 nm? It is [N II] 6583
